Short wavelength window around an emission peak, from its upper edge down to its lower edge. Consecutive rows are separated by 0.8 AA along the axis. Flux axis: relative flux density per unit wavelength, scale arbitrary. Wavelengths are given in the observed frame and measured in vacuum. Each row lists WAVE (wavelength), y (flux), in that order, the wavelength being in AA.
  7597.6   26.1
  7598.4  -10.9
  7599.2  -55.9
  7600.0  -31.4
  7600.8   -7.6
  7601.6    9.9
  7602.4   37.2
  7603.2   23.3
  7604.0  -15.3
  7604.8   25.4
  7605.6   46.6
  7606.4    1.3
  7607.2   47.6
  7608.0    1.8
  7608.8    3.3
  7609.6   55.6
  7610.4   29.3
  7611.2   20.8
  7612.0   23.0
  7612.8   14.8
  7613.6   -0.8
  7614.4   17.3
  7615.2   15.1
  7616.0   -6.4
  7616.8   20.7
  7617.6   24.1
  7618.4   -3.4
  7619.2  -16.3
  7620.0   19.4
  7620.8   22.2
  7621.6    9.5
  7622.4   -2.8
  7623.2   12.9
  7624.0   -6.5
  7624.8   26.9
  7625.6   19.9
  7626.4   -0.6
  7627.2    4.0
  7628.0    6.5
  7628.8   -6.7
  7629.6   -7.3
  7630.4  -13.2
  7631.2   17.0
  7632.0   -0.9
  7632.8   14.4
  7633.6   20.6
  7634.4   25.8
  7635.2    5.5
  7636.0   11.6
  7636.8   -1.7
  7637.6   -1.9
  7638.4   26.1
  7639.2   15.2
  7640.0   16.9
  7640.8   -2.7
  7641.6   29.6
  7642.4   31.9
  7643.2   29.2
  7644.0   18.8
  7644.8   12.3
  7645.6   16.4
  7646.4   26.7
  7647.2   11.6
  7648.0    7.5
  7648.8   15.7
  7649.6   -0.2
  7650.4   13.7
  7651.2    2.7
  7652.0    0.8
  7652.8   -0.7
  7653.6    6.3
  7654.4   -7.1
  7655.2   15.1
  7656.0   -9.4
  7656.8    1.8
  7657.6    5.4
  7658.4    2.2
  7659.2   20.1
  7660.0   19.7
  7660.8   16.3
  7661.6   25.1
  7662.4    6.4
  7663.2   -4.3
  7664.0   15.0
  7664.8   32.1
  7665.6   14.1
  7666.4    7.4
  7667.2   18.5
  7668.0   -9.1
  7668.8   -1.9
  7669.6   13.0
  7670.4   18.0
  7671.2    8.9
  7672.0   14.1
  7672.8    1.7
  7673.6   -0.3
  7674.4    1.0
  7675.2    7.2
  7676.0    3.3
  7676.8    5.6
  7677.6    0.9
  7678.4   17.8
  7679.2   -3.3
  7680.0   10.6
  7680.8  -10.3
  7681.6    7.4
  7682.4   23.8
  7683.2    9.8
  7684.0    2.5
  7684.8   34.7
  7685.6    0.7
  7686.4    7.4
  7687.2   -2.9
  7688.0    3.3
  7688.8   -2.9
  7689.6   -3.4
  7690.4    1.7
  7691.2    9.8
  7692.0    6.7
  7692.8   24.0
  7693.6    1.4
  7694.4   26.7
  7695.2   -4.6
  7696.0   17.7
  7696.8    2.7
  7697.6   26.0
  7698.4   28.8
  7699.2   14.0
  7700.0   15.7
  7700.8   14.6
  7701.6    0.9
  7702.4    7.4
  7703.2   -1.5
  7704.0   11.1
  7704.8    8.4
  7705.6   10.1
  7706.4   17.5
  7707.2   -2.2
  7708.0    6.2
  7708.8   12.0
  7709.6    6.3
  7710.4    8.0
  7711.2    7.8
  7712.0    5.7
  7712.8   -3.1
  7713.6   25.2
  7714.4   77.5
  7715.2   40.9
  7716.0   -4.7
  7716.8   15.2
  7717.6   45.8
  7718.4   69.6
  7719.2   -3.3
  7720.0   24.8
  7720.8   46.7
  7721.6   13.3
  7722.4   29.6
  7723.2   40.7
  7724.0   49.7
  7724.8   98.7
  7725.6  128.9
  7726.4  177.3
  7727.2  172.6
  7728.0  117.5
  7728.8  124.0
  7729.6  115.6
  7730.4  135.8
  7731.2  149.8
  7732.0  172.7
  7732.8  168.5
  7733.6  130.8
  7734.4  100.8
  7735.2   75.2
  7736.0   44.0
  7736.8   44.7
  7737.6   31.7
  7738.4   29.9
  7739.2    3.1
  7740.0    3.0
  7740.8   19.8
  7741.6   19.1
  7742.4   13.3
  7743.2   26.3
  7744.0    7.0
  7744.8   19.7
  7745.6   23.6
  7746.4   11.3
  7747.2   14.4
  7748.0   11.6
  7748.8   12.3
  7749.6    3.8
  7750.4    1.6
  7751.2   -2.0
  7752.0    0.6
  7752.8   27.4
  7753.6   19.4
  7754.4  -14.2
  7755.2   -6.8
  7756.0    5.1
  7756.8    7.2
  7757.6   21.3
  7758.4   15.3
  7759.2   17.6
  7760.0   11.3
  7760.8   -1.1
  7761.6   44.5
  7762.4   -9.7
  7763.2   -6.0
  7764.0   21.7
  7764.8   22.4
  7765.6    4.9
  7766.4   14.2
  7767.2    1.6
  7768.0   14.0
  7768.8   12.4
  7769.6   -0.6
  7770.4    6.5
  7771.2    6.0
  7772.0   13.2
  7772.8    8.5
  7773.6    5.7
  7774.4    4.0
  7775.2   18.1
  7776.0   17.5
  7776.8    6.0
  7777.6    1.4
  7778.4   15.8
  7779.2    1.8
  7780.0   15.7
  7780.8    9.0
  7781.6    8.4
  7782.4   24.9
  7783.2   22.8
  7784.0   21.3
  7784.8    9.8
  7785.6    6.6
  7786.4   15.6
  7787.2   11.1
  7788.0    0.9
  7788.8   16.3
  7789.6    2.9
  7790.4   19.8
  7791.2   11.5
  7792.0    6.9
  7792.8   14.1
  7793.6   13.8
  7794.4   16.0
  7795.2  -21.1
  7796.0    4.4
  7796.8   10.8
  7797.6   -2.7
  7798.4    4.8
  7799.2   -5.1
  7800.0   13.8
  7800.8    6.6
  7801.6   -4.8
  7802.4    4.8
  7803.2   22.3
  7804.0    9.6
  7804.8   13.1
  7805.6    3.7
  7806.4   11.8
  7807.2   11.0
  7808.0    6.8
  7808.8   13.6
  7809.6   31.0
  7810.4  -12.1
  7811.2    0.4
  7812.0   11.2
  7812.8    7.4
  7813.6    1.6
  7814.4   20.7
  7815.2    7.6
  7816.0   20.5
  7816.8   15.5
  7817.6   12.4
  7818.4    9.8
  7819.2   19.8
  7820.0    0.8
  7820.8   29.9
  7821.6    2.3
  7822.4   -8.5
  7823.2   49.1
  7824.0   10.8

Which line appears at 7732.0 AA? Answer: [O II] 3727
